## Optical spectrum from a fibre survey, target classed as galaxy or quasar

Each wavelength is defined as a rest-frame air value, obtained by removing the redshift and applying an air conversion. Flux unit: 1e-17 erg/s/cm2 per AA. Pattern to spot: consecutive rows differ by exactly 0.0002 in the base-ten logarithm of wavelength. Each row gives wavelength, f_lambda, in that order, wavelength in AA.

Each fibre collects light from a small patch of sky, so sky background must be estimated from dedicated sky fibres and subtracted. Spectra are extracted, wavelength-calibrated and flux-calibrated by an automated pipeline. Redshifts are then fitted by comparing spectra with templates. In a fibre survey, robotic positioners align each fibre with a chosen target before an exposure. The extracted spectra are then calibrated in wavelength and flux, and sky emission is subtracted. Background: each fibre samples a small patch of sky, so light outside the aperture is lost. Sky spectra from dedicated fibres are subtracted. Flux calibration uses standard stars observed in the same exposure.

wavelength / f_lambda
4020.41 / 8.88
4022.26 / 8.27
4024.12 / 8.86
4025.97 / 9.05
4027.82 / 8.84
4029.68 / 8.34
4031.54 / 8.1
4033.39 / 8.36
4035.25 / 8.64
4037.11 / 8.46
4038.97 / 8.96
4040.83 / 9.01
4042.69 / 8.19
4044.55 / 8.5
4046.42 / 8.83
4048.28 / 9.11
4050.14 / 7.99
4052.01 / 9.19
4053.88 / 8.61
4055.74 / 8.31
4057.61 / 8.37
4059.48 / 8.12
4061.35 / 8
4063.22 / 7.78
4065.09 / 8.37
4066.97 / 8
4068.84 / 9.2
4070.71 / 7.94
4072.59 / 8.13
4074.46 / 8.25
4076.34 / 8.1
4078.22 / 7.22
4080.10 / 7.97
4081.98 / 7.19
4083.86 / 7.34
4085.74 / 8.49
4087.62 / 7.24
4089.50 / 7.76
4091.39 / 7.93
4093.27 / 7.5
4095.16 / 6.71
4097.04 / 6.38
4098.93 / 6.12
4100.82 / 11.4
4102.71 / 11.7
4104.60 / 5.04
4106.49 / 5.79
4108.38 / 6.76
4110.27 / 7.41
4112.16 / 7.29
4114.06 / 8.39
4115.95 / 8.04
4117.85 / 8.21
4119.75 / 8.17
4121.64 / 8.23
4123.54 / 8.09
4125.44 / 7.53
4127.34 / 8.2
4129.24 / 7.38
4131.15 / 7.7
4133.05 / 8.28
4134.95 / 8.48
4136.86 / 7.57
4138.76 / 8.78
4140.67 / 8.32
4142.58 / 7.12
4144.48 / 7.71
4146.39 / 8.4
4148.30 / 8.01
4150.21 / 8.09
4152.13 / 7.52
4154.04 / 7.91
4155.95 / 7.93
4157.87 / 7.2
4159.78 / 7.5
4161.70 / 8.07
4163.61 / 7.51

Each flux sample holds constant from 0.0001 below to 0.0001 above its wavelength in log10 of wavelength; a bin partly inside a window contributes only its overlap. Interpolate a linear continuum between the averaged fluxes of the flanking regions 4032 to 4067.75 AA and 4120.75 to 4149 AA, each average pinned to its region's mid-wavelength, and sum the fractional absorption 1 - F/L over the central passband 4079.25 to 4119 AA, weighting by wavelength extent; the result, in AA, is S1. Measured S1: 2.58 AA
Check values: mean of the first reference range 8.46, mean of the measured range 7.65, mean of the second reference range 7.99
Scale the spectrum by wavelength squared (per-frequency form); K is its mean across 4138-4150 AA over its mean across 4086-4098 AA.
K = 1.13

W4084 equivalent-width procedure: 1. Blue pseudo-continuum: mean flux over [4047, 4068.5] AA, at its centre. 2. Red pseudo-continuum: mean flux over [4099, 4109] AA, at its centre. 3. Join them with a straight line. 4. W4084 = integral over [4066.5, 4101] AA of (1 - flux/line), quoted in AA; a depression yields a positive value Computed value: 1.8 AA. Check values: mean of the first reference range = 8.38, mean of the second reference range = 8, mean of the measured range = 7.75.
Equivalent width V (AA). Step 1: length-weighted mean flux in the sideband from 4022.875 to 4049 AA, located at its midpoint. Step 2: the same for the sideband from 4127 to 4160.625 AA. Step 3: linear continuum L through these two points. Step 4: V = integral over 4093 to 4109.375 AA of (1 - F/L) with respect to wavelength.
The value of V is 1.4 AA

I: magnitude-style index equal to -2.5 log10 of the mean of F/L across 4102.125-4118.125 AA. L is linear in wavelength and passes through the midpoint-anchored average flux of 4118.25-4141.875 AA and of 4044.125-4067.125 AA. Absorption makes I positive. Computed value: 0.09 mag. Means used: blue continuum 8.41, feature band 7.51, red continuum 8.05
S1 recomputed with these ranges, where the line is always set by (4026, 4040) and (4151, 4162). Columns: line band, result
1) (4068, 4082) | 0.4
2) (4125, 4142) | -0.4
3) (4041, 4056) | -0.3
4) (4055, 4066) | 0.3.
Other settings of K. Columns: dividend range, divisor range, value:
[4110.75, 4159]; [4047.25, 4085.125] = 1.01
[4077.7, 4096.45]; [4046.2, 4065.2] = 0.91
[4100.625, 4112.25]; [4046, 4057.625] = 0.92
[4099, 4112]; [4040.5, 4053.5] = 0.93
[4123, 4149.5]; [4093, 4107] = 1.06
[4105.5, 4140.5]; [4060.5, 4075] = 0.98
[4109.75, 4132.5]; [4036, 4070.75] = 0.96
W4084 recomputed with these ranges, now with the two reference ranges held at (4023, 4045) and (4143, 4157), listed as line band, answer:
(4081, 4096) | 1.36 AA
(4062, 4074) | 0.24 AA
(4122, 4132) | 0.29 AA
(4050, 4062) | 0.10 AA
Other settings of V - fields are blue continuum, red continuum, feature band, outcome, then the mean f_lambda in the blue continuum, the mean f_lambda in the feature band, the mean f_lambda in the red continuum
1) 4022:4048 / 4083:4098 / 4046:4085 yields -1.1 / 8.62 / 8.18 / 7.42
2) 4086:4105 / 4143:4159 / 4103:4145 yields 0.7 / 7.88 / 7.72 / 7.82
